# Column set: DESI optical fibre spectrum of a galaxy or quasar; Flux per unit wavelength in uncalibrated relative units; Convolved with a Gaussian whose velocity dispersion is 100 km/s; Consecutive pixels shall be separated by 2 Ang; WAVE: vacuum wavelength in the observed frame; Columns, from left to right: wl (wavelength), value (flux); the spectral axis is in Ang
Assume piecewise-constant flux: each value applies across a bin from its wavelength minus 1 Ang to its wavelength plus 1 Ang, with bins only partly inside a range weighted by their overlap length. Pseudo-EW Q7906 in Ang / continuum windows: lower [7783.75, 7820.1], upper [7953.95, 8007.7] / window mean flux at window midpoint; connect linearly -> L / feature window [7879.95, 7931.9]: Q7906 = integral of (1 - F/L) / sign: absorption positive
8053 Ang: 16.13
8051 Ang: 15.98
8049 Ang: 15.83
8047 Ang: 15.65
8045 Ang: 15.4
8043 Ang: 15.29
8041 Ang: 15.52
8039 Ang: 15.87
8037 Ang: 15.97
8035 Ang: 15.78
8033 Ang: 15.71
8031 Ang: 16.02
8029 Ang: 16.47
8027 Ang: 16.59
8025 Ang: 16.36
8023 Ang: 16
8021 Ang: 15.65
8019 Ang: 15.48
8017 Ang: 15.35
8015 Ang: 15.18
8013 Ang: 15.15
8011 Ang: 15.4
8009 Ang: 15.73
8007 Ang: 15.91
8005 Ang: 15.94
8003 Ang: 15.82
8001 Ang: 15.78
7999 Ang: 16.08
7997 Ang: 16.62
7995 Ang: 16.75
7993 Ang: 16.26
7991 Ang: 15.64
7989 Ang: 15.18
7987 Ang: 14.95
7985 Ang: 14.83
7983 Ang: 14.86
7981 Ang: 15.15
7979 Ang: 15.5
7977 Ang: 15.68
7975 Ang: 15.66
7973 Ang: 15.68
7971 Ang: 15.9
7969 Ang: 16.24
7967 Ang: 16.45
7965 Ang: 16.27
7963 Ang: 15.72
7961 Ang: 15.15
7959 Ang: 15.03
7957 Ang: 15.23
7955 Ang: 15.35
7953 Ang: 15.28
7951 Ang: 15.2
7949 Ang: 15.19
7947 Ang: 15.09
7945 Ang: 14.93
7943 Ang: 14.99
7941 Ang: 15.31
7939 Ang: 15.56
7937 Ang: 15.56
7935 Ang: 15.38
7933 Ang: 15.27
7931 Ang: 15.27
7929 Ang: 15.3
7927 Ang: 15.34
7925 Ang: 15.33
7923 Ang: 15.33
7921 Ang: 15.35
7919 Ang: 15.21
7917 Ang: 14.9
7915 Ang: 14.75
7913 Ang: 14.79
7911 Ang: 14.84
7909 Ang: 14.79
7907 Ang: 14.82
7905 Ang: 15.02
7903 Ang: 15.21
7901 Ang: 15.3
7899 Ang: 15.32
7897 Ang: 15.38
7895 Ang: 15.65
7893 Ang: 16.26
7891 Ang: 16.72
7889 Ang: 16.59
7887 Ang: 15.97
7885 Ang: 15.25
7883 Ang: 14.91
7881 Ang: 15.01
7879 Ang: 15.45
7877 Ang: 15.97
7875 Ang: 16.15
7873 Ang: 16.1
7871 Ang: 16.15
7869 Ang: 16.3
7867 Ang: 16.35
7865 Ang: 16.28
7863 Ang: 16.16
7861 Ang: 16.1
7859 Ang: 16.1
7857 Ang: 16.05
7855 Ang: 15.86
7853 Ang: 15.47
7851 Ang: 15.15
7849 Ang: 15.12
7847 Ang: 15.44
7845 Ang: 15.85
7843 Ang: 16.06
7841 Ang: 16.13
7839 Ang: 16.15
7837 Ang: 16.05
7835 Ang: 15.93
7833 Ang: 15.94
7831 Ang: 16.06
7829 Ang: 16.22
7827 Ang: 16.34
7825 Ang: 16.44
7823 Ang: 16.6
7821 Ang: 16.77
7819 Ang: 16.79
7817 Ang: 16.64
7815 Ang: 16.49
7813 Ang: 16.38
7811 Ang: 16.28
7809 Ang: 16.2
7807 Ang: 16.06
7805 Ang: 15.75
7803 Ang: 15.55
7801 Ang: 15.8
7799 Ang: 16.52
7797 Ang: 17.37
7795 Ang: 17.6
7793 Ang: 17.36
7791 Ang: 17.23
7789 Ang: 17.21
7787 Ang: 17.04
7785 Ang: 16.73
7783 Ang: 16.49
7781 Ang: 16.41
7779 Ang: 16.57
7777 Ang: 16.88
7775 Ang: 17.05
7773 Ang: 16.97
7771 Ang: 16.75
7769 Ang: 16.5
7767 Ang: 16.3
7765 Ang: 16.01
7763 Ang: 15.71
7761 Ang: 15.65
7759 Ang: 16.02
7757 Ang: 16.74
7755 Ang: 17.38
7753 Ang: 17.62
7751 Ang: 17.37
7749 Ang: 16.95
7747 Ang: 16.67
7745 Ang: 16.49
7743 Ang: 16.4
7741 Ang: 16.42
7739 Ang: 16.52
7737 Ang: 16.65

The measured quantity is 2.40 Ang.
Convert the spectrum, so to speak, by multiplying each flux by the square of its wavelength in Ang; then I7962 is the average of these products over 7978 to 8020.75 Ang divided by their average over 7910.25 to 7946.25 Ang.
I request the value 1.0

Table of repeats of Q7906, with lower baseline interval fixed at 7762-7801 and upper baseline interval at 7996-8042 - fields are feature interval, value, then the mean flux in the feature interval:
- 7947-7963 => 0.85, 15.2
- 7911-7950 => 2.38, 15.2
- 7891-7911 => 1.15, 15.4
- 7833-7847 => 0.46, 16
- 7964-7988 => 0.61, 15.6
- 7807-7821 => 0.14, 16.5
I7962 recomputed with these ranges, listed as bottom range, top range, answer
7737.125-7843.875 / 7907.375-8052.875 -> 0.99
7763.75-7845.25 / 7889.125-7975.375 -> 0.96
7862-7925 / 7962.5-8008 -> 1.04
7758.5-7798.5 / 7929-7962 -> 0.95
